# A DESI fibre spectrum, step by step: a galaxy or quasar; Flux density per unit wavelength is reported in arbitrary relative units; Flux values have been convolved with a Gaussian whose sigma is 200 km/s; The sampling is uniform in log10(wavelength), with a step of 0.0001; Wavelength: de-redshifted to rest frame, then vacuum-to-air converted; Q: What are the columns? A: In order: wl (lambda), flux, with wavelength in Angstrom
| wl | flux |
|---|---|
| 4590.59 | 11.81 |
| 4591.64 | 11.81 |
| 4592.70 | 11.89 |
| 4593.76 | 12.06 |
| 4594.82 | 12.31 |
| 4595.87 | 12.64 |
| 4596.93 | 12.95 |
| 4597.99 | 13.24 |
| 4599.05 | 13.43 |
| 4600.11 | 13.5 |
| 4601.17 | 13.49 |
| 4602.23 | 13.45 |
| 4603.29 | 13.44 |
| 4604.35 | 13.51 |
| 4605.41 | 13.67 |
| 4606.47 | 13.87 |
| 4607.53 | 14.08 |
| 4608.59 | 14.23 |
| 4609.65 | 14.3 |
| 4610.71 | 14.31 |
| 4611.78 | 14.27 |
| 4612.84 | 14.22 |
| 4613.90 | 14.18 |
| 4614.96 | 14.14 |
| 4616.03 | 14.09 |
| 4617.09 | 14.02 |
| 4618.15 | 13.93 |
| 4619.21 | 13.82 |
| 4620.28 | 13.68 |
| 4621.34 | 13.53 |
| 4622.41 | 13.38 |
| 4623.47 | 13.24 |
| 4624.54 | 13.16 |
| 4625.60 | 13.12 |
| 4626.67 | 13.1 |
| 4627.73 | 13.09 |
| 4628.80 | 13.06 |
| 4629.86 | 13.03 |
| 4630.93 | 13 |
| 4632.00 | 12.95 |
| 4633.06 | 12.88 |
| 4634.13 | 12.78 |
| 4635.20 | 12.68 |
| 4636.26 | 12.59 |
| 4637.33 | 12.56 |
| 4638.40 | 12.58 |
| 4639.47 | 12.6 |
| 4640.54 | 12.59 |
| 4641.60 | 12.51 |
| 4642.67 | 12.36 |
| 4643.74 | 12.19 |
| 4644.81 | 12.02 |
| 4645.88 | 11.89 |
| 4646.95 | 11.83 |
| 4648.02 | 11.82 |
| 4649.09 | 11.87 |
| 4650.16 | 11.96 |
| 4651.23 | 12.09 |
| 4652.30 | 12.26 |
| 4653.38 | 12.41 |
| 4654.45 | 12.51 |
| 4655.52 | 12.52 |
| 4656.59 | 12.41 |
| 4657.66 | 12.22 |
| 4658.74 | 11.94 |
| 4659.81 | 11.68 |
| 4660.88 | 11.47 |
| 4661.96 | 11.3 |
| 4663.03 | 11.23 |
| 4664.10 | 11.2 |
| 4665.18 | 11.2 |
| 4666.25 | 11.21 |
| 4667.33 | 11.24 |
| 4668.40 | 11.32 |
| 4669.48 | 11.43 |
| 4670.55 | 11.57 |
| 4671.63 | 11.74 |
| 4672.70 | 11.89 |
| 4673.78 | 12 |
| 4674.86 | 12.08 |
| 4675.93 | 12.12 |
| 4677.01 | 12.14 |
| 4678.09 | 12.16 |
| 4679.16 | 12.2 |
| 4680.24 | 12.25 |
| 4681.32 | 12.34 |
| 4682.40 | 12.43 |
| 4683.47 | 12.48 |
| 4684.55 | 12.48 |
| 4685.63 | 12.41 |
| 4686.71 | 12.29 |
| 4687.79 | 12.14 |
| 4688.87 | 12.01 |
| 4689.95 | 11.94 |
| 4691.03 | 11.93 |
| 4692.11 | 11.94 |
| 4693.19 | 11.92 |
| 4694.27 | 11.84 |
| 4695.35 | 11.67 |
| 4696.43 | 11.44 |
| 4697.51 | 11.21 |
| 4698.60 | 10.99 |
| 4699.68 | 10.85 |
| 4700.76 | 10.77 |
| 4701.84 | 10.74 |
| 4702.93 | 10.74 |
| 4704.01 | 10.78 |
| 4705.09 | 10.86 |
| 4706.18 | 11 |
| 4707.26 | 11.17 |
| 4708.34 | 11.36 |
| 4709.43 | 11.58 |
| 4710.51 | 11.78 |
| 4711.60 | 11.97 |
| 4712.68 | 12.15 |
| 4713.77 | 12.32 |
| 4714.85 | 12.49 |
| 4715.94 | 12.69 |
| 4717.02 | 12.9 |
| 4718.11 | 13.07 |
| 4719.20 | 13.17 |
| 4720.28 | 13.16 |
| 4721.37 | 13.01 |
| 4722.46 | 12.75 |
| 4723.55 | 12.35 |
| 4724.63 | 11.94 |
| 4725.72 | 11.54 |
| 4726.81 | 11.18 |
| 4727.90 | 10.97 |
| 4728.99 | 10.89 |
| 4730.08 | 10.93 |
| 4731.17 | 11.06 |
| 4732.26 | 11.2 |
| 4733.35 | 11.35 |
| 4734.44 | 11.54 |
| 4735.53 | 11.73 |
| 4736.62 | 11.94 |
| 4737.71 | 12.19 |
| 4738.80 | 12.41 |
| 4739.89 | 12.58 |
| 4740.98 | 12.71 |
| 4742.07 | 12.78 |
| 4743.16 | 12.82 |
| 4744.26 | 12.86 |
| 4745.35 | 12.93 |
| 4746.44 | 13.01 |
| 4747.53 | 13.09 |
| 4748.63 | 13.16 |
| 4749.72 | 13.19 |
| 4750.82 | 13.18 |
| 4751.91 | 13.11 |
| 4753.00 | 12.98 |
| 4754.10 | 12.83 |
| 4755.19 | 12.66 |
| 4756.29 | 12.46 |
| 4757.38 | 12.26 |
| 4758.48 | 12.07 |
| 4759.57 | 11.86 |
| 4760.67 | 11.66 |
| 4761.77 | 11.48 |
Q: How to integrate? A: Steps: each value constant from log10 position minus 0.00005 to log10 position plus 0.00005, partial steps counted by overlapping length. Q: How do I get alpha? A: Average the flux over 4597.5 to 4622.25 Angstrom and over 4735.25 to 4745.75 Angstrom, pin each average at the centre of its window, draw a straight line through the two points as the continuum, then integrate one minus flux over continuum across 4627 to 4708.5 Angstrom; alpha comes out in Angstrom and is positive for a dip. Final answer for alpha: 8.0 Angstrom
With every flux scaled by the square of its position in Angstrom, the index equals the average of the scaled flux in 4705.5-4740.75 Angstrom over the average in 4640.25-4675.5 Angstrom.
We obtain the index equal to 1.03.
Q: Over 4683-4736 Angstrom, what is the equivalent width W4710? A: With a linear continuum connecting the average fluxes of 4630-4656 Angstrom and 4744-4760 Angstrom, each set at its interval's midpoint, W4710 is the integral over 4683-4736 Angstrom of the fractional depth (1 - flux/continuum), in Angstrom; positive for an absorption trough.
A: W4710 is 3.64 Angstrom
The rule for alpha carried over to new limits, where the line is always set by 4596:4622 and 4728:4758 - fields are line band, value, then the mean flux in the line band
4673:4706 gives 3.0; 11.8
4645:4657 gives 1.1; 12.1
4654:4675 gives 2.4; 11.7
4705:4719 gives 0.7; 12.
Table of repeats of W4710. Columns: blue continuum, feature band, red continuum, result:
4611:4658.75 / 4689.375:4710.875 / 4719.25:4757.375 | 2.1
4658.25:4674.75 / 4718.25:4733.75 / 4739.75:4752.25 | 0.9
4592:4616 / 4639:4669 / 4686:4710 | 1.2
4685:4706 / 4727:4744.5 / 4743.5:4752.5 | 1.2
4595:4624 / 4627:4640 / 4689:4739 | 0.4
